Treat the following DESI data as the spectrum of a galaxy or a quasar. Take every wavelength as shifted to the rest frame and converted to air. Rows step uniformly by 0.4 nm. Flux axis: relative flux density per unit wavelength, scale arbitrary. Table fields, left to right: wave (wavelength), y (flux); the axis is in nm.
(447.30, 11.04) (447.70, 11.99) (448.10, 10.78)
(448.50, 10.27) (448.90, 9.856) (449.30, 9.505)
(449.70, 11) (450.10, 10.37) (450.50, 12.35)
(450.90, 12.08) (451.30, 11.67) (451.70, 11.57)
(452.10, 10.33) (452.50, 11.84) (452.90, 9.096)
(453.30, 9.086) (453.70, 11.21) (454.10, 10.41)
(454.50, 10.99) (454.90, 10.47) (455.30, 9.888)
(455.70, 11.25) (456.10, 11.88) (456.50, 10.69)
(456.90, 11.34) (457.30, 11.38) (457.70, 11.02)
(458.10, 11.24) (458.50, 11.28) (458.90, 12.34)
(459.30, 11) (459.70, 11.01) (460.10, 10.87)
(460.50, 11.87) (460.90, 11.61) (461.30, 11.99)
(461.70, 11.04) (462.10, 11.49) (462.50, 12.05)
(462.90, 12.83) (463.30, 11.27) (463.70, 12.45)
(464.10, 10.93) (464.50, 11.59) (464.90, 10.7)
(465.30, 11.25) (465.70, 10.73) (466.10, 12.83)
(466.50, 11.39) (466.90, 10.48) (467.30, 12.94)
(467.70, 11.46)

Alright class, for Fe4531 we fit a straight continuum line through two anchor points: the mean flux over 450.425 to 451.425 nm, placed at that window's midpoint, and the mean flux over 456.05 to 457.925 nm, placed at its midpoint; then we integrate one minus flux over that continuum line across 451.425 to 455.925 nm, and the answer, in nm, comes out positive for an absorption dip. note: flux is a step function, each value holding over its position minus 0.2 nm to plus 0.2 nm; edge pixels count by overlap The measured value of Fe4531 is 0.41 nm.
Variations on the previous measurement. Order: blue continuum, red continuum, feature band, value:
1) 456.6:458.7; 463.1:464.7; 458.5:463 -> -0.08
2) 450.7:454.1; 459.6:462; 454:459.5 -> 0.02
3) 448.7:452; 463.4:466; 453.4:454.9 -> 0.06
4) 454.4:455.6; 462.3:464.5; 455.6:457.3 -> -0.09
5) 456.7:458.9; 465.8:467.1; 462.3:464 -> -0.09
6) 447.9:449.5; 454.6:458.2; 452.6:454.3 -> 0.10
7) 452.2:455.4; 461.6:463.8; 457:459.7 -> -0.05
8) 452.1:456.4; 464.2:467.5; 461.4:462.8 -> -0.06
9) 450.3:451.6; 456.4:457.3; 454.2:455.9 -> 0.11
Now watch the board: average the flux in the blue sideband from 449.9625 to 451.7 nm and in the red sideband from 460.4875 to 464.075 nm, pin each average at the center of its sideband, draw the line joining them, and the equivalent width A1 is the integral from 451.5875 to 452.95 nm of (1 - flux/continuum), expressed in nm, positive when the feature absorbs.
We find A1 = 0.10 nm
